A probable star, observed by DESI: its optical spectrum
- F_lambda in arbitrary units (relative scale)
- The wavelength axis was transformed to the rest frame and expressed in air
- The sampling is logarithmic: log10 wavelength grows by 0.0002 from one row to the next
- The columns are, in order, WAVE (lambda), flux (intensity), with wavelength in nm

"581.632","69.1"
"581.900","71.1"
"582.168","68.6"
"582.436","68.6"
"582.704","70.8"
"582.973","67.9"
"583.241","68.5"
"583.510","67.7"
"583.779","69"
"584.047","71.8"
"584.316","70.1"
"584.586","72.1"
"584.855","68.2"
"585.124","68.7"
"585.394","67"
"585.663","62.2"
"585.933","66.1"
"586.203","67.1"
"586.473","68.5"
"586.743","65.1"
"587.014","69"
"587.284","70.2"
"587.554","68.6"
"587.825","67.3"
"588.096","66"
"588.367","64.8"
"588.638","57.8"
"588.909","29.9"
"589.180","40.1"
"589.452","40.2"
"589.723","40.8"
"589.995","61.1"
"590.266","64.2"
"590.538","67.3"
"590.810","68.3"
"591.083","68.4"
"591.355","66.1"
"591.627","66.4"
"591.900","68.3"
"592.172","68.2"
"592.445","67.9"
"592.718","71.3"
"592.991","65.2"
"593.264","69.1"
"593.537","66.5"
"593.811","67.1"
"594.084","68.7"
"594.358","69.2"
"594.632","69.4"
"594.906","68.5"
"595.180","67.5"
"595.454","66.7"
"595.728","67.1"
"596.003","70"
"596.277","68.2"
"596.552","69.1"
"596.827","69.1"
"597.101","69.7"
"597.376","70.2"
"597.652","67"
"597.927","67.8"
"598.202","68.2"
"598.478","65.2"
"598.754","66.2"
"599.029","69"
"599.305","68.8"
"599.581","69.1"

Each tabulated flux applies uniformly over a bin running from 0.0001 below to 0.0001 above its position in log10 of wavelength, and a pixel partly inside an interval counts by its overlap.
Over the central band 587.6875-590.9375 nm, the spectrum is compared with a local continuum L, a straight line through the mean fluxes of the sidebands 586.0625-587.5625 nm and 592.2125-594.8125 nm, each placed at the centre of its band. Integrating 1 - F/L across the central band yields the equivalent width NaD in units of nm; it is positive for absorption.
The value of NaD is 0.60 nm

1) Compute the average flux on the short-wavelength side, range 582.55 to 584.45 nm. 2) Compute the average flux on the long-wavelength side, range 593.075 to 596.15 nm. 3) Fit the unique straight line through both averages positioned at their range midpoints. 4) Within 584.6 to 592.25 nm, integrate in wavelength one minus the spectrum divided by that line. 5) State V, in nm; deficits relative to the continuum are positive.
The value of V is 0.71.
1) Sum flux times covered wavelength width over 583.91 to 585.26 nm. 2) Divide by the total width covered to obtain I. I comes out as 70.2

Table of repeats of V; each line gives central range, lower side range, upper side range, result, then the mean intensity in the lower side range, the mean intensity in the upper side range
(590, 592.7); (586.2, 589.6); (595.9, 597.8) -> -0.176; 59.2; 69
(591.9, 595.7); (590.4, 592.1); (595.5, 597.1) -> 0.001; 67.5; 68.7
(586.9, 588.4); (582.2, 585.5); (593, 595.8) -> 0.020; 69.2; 67.9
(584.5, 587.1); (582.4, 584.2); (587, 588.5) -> 0.039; 69.2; 67.6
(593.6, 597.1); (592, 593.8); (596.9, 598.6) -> -0.018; 68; 68.1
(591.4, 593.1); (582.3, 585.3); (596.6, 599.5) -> 0.021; 69.4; 68.2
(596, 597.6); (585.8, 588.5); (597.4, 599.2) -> -0.042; 67.3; 67.4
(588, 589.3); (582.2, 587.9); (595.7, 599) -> 0.321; 68.3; 68.2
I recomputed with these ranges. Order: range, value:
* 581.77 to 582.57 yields 69.5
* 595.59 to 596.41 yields 68.5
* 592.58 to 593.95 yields 67.9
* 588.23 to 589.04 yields 51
